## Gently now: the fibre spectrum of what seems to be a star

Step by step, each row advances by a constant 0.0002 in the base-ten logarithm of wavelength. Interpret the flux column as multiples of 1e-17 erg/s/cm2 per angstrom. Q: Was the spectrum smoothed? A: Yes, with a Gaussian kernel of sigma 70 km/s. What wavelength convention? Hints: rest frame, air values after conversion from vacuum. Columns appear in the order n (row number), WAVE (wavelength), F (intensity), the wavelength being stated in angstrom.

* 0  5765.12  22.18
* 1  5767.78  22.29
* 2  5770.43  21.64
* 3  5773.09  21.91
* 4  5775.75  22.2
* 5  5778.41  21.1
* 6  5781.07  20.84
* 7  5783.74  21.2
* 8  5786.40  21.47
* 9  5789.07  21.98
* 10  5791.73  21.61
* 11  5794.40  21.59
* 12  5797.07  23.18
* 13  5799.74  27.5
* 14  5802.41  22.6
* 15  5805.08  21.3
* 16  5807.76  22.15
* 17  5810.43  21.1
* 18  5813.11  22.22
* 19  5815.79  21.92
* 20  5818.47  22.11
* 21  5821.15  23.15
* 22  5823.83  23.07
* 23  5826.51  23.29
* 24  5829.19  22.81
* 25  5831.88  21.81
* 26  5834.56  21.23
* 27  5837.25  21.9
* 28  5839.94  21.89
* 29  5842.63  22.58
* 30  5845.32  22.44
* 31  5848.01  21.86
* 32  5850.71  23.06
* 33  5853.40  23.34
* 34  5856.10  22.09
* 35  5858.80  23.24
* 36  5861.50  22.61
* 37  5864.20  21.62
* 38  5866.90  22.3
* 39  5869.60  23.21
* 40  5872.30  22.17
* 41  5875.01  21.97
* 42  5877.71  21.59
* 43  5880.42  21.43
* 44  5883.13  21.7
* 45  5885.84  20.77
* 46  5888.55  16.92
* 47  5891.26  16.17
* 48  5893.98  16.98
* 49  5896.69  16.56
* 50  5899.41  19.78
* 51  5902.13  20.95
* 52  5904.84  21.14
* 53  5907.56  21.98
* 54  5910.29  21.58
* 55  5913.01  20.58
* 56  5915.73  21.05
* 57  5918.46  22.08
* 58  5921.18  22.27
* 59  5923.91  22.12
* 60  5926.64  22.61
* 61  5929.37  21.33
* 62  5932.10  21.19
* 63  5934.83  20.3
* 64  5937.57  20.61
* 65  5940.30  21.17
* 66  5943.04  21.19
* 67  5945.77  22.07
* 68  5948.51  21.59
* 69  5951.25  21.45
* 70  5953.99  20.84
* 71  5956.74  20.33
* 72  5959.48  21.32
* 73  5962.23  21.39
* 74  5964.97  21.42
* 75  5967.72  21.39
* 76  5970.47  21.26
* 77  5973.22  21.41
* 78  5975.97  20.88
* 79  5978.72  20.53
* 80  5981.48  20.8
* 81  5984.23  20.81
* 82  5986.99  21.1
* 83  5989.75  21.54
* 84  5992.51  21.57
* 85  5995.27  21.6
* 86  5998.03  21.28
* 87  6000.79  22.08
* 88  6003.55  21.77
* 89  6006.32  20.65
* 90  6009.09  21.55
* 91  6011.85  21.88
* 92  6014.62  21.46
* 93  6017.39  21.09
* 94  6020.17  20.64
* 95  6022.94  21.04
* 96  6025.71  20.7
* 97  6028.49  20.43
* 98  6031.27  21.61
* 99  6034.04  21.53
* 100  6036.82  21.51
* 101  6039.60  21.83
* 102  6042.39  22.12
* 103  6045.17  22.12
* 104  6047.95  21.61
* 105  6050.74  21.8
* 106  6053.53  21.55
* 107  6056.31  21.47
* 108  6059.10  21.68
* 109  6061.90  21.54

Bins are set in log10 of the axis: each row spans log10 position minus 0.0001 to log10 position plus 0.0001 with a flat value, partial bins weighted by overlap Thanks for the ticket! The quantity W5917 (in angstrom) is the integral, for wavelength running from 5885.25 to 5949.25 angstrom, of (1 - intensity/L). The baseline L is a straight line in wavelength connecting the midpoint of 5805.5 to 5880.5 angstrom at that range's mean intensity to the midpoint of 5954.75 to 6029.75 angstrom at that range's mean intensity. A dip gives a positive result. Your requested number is 3.5 angstrom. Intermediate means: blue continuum 22.3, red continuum 21.2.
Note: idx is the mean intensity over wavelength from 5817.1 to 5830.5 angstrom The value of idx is 22.9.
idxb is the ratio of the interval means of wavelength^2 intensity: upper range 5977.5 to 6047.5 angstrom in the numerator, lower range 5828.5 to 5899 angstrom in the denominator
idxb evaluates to 1.05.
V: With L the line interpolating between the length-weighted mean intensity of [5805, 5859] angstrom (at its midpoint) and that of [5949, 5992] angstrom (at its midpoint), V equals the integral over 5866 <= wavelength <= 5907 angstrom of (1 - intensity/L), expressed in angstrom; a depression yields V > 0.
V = 3.0 angstrom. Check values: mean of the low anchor 22.3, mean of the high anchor 21.1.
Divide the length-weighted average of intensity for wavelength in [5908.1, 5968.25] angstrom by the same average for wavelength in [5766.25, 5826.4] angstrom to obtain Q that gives 1.0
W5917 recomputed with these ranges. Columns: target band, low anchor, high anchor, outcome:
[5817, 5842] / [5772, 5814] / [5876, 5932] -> -0.9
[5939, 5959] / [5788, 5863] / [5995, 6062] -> 0.6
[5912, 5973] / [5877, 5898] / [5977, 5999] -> -3.7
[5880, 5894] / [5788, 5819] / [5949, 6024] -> 1.8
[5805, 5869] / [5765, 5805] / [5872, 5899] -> -4.7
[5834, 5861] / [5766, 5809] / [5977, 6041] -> -0.6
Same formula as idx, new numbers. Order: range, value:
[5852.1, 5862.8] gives 22.8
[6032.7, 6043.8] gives 21.7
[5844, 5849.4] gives 22.1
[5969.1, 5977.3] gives 21.2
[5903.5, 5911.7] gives 21.5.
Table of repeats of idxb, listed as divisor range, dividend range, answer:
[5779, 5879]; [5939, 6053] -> 1.01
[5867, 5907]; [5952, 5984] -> 1.07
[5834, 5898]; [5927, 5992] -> 1.03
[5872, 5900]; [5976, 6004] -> 1.13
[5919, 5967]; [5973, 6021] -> 1.01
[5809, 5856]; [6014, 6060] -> 1.03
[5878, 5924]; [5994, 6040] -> 1.10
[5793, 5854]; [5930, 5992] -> 0.98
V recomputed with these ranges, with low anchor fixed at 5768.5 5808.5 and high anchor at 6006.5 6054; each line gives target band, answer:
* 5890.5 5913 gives 2.33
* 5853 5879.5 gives -0.54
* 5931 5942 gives 0.45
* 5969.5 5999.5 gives 0.55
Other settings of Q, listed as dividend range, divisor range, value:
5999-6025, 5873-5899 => 1.10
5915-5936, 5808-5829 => 0.97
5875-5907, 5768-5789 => 0.91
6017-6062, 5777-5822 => 0.97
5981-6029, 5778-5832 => 0.95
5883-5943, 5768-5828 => 0.92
